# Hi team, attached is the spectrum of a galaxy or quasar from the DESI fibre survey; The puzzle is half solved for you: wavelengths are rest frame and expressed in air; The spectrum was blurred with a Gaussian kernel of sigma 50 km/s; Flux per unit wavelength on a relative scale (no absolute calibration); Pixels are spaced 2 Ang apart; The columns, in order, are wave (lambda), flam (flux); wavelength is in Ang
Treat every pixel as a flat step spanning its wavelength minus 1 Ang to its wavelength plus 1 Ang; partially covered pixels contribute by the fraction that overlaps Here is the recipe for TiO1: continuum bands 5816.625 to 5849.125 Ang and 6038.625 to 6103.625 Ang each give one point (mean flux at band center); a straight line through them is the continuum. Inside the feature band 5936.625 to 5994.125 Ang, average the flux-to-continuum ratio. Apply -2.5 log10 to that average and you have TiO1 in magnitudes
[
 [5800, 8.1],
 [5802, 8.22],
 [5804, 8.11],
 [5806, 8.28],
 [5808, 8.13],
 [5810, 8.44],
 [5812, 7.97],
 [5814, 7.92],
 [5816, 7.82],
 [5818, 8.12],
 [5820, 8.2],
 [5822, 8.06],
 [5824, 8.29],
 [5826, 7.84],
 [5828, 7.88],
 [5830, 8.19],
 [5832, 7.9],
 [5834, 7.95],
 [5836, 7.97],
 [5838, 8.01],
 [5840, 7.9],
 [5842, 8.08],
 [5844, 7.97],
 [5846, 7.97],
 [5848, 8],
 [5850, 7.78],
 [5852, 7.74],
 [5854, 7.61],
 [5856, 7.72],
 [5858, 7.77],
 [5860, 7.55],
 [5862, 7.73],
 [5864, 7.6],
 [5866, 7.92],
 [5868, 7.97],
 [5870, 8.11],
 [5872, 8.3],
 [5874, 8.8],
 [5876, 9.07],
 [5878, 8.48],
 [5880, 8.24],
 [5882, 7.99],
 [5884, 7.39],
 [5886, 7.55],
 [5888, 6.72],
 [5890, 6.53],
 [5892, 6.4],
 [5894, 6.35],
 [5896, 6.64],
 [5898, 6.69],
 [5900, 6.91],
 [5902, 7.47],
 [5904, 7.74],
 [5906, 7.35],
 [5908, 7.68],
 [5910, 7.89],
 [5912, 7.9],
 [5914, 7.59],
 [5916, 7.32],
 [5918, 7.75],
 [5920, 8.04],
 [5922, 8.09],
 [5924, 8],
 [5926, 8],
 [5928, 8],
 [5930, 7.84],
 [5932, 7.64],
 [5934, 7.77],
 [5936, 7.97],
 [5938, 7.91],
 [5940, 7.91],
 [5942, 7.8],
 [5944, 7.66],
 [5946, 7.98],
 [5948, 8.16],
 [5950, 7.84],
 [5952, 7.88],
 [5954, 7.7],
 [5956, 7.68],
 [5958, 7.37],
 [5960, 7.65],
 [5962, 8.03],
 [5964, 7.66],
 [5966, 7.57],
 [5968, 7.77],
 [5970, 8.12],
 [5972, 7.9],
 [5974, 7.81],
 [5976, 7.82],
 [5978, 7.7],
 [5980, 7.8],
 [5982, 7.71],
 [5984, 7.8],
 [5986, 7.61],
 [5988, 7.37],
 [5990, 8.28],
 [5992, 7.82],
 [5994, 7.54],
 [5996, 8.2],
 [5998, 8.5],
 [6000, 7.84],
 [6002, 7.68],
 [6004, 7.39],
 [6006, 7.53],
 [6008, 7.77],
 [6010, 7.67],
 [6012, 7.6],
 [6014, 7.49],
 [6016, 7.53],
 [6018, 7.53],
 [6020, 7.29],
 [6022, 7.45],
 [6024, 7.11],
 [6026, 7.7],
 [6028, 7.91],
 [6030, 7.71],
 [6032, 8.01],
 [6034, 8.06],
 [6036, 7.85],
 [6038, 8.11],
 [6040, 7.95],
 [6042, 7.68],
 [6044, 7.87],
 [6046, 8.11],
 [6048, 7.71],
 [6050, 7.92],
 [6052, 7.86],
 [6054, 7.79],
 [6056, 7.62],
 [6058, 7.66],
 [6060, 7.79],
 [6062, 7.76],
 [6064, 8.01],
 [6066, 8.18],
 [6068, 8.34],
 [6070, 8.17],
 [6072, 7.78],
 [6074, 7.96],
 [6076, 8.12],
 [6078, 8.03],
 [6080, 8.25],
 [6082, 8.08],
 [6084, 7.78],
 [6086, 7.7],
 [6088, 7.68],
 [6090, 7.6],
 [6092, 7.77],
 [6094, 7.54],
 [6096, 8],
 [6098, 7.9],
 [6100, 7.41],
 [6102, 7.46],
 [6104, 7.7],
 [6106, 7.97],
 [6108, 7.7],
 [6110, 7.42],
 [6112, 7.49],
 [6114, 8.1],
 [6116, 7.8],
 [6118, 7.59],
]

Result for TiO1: 0.02 mag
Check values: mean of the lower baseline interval 8.02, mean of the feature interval 7.79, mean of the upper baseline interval 7.86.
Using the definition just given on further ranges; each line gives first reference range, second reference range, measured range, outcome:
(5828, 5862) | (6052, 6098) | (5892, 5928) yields 0.057 mag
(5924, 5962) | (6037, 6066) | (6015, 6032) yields 0.041 mag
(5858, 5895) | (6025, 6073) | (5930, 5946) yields -0.006 mag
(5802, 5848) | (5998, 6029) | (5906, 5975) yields -0.006 mag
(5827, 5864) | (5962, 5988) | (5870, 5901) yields 0.049 mag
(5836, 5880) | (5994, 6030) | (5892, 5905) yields 0.145 mag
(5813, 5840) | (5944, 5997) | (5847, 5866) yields 0.032 mag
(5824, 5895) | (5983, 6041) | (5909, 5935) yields -0.008 mag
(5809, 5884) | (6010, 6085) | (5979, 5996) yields 0.016 mag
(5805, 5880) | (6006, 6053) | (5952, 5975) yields 0.011 mag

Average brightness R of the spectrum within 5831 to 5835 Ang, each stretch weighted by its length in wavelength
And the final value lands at 7.93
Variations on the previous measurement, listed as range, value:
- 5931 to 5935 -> 7.71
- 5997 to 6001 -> 8.17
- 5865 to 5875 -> 8.22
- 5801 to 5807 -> 8.2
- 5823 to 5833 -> 8.02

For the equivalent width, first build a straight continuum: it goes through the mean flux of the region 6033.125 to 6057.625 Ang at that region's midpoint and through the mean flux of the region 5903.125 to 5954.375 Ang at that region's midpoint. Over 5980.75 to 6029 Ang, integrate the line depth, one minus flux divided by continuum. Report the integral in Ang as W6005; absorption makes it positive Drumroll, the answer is 1.07 Ang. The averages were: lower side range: 7.83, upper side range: 7.87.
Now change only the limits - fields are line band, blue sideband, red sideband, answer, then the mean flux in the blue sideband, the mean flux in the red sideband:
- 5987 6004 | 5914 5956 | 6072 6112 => -0.1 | 7.85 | 7.79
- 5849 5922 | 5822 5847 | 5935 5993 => 2.7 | 8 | 7.8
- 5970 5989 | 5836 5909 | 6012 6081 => 0.0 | 7.66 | 7.83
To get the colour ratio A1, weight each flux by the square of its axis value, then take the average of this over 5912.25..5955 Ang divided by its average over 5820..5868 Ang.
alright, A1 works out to 1.0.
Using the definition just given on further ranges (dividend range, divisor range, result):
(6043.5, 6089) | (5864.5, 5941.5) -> 1.09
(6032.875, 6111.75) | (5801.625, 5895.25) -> 1.07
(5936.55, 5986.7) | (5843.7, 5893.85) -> 1.04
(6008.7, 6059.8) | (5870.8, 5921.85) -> 1.07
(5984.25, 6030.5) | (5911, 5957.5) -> 1.00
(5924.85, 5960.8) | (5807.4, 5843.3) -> 1.01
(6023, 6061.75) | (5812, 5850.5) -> 1.05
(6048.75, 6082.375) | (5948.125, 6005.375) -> 1.05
